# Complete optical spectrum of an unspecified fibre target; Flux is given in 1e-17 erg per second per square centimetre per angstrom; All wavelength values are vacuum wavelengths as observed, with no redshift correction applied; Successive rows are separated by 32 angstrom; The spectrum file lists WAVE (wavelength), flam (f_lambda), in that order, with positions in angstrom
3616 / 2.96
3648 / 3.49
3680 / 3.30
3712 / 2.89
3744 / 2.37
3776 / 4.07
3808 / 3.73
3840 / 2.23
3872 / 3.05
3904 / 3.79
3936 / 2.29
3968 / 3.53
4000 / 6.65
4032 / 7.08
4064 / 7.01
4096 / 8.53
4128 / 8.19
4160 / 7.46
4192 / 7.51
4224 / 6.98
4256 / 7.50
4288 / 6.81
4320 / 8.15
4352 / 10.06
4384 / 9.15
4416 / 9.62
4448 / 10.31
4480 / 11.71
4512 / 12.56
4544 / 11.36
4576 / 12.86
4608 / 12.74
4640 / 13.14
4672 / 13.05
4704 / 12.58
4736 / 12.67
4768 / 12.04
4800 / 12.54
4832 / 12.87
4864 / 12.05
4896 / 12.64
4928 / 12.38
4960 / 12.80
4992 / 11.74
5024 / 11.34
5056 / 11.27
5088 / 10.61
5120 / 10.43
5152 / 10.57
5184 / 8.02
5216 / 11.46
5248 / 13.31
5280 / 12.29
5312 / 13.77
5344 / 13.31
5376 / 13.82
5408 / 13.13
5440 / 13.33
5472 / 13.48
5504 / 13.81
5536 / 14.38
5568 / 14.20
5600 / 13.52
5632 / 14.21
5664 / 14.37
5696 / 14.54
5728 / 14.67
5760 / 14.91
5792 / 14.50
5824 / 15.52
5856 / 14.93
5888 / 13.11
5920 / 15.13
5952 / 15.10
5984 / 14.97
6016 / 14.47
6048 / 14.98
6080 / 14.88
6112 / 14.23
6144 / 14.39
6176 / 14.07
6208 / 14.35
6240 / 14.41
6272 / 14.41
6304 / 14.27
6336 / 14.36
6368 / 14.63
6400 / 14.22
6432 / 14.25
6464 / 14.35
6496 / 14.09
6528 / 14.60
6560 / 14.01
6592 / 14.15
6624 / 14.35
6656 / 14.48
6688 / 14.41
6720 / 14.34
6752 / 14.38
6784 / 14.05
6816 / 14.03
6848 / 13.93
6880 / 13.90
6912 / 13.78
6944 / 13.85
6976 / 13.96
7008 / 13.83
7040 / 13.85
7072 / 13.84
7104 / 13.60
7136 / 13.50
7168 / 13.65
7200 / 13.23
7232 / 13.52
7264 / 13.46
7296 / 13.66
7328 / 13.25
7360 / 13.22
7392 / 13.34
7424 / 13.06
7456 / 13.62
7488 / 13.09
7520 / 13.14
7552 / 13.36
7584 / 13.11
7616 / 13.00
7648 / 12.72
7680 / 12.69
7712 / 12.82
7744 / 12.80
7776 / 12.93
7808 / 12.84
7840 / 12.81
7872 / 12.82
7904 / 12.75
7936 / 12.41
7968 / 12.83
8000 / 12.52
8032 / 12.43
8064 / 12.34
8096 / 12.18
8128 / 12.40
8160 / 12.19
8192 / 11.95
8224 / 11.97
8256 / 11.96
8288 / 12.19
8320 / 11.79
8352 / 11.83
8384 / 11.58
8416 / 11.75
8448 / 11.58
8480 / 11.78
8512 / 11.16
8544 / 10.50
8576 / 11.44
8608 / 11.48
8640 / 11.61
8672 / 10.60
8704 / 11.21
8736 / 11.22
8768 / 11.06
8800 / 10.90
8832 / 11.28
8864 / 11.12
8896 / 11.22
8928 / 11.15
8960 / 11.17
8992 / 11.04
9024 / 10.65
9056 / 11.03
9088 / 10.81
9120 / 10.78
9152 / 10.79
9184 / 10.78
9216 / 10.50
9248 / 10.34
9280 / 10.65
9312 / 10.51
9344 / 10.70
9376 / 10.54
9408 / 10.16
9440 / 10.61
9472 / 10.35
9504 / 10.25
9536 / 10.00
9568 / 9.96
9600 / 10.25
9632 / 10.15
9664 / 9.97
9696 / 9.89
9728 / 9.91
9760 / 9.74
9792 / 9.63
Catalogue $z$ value 0.00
